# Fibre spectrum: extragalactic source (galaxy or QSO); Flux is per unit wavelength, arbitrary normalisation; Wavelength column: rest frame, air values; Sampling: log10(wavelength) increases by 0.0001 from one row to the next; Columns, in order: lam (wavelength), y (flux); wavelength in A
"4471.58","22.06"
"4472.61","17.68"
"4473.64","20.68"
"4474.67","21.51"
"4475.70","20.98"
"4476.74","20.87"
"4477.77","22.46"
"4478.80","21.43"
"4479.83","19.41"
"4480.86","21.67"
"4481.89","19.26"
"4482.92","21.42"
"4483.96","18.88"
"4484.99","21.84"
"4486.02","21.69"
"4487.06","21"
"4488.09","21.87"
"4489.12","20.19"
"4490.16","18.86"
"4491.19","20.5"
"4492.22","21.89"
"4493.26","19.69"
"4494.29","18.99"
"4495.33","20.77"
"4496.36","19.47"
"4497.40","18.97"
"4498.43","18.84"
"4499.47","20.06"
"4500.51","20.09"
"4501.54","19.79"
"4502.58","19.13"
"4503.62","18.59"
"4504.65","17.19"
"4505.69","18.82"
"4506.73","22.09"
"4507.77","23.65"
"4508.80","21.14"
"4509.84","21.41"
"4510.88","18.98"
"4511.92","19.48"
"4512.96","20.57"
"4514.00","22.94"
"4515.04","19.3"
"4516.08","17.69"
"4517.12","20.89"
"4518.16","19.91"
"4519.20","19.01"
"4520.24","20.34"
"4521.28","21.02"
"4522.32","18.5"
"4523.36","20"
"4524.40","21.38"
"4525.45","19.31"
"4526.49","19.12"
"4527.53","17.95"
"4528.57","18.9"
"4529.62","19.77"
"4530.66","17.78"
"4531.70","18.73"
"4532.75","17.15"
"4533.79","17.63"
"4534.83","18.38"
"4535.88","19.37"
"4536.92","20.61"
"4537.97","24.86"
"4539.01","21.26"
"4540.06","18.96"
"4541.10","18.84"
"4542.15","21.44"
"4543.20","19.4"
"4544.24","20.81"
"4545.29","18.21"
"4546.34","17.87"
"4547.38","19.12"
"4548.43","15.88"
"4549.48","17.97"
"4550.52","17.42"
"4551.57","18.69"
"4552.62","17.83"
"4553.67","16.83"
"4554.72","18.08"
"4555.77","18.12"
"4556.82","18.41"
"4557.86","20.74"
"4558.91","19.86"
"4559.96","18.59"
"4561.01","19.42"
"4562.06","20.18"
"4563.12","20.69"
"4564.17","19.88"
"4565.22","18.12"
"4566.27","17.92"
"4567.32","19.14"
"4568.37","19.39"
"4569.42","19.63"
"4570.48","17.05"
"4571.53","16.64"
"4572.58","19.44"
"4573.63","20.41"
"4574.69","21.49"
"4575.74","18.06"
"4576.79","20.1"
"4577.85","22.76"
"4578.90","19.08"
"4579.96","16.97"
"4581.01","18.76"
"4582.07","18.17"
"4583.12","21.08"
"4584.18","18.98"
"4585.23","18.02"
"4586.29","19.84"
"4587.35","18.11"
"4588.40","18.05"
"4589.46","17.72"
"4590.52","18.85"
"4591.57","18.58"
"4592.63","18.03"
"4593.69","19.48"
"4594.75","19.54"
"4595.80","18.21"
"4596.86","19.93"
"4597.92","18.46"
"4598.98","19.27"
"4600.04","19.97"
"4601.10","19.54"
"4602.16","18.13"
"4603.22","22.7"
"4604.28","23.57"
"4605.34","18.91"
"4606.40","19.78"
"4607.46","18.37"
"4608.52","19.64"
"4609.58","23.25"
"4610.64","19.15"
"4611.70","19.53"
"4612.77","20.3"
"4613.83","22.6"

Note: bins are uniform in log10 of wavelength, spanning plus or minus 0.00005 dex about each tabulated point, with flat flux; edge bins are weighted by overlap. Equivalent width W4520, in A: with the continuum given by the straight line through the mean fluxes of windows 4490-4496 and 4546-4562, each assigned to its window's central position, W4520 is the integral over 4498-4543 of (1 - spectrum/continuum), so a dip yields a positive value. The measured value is -0.95 A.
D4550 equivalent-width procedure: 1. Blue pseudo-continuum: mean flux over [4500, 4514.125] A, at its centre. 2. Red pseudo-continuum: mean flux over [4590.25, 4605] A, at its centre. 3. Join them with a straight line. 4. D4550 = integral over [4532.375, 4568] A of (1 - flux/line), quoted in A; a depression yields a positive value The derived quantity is 1.5 A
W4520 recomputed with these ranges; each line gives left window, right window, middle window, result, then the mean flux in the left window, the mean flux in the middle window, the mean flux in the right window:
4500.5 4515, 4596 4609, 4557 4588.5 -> 1.14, 20.3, 19.2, 19.8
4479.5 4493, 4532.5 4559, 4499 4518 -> -0.06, 20.7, 20.1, 19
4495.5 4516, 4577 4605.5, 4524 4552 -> 0.85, 20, 19.1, 19.3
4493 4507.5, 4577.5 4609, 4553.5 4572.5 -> 0.47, 19.5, 18.9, 19.3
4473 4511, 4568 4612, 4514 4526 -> 0.12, 20.4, 19.9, 19.3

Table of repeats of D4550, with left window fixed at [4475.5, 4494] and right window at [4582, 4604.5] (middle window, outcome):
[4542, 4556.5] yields 1.12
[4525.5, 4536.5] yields 0.86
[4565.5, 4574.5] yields 0.36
